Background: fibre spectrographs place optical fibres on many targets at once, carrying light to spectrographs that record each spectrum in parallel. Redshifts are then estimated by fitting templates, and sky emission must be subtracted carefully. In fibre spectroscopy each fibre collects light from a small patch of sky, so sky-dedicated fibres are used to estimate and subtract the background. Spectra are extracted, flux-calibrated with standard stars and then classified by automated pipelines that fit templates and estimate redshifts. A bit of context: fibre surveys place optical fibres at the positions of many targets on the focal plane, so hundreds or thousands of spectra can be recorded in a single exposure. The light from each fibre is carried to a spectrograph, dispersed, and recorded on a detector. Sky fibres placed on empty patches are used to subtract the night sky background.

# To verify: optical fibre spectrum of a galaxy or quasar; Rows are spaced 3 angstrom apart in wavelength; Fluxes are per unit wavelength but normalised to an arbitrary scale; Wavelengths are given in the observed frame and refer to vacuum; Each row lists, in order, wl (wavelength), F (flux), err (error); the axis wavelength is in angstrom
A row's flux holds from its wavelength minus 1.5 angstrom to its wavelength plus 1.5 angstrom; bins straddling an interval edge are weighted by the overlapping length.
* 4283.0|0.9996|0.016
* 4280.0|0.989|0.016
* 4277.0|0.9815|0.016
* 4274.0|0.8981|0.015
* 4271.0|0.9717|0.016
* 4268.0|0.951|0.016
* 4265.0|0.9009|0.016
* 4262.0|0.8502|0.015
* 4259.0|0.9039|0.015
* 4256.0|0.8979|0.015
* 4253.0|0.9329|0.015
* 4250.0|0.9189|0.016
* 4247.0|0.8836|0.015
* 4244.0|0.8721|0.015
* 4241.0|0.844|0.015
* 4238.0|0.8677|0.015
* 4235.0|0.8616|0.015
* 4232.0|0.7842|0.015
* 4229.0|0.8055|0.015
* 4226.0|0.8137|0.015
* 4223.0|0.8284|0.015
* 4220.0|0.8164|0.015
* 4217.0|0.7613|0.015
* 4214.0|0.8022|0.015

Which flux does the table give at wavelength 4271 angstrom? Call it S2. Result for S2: 0.9717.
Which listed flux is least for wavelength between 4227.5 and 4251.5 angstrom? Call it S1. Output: 0.7842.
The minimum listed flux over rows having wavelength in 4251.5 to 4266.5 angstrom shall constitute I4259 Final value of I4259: 0.8502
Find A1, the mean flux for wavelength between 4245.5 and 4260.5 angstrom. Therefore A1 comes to 0.907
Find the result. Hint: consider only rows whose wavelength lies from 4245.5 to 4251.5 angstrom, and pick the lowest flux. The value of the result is 0.8836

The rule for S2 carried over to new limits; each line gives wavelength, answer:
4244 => 0.8721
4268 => 0.951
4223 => 0.8284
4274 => 0.8981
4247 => 0.8836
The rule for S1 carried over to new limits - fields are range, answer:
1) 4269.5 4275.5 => 0.8981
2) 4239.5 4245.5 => 0.844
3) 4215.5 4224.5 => 0.7613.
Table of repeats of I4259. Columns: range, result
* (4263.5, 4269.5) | 0.9009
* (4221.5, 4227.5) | 0.8137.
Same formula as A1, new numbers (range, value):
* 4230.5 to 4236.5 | 0.823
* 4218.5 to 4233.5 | 0.81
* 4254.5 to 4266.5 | 0.888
